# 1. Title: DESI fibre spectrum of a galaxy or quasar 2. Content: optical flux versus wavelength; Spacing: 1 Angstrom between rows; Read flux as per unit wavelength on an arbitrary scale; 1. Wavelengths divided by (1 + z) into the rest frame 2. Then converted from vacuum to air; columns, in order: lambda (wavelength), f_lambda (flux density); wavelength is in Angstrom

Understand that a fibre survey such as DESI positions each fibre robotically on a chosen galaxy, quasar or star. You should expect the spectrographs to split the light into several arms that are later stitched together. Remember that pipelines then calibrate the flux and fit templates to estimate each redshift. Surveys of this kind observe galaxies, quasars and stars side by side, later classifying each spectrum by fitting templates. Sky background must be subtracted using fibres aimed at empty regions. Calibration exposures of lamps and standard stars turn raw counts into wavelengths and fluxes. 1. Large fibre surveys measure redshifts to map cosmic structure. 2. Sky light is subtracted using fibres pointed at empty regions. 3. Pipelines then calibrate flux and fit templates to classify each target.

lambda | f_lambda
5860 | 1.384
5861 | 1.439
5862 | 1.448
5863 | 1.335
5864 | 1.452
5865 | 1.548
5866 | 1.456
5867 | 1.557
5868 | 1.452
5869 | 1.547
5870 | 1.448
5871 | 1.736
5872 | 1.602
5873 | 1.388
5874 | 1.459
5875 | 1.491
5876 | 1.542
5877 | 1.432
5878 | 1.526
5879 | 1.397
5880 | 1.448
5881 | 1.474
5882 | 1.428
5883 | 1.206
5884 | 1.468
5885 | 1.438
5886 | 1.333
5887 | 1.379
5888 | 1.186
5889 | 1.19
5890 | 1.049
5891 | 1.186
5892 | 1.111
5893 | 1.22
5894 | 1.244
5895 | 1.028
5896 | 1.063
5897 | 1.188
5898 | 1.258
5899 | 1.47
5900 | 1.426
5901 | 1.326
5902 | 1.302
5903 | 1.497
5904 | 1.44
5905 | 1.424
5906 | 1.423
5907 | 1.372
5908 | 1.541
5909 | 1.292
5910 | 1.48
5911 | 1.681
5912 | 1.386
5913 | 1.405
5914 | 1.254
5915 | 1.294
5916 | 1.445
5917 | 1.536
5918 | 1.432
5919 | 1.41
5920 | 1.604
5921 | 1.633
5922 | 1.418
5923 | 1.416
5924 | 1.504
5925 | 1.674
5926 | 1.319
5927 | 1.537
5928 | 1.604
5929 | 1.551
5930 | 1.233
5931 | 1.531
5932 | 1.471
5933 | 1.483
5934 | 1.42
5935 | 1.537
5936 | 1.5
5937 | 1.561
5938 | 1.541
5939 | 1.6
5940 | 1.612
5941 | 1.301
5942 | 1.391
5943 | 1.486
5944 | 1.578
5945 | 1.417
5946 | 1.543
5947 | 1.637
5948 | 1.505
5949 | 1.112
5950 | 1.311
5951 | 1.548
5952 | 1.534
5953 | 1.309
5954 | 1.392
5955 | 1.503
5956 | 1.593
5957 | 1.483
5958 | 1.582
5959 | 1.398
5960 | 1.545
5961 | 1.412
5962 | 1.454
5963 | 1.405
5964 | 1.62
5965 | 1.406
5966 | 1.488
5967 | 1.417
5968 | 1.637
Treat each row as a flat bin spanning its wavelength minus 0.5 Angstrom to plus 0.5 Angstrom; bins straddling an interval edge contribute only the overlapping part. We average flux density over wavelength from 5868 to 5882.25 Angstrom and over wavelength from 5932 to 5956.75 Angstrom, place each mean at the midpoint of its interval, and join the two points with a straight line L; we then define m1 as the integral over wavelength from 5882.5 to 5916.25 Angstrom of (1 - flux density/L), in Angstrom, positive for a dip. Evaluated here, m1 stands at 3.7 Angstrom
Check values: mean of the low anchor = 1.49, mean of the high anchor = 1.48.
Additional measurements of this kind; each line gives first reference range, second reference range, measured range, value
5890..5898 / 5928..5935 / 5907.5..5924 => -1.5 Angstrom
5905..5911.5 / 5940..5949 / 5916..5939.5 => -0.5 Angstrom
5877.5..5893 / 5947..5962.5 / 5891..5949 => -1.7 Angstrom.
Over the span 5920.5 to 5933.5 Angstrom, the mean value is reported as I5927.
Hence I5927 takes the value 1.49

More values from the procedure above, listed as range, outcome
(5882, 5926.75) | 1.36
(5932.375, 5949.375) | 1.49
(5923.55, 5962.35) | 1.48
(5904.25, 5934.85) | 1.46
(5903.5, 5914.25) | 1.43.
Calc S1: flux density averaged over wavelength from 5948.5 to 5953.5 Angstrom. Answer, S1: 1.36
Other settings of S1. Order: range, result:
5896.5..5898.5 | 1.22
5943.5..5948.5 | 1.54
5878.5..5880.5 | 1.42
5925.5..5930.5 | 1.45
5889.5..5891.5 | 1.12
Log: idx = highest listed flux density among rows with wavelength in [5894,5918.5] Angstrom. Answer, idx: 1.681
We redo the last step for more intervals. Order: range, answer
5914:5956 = 1.674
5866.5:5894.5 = 1.736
